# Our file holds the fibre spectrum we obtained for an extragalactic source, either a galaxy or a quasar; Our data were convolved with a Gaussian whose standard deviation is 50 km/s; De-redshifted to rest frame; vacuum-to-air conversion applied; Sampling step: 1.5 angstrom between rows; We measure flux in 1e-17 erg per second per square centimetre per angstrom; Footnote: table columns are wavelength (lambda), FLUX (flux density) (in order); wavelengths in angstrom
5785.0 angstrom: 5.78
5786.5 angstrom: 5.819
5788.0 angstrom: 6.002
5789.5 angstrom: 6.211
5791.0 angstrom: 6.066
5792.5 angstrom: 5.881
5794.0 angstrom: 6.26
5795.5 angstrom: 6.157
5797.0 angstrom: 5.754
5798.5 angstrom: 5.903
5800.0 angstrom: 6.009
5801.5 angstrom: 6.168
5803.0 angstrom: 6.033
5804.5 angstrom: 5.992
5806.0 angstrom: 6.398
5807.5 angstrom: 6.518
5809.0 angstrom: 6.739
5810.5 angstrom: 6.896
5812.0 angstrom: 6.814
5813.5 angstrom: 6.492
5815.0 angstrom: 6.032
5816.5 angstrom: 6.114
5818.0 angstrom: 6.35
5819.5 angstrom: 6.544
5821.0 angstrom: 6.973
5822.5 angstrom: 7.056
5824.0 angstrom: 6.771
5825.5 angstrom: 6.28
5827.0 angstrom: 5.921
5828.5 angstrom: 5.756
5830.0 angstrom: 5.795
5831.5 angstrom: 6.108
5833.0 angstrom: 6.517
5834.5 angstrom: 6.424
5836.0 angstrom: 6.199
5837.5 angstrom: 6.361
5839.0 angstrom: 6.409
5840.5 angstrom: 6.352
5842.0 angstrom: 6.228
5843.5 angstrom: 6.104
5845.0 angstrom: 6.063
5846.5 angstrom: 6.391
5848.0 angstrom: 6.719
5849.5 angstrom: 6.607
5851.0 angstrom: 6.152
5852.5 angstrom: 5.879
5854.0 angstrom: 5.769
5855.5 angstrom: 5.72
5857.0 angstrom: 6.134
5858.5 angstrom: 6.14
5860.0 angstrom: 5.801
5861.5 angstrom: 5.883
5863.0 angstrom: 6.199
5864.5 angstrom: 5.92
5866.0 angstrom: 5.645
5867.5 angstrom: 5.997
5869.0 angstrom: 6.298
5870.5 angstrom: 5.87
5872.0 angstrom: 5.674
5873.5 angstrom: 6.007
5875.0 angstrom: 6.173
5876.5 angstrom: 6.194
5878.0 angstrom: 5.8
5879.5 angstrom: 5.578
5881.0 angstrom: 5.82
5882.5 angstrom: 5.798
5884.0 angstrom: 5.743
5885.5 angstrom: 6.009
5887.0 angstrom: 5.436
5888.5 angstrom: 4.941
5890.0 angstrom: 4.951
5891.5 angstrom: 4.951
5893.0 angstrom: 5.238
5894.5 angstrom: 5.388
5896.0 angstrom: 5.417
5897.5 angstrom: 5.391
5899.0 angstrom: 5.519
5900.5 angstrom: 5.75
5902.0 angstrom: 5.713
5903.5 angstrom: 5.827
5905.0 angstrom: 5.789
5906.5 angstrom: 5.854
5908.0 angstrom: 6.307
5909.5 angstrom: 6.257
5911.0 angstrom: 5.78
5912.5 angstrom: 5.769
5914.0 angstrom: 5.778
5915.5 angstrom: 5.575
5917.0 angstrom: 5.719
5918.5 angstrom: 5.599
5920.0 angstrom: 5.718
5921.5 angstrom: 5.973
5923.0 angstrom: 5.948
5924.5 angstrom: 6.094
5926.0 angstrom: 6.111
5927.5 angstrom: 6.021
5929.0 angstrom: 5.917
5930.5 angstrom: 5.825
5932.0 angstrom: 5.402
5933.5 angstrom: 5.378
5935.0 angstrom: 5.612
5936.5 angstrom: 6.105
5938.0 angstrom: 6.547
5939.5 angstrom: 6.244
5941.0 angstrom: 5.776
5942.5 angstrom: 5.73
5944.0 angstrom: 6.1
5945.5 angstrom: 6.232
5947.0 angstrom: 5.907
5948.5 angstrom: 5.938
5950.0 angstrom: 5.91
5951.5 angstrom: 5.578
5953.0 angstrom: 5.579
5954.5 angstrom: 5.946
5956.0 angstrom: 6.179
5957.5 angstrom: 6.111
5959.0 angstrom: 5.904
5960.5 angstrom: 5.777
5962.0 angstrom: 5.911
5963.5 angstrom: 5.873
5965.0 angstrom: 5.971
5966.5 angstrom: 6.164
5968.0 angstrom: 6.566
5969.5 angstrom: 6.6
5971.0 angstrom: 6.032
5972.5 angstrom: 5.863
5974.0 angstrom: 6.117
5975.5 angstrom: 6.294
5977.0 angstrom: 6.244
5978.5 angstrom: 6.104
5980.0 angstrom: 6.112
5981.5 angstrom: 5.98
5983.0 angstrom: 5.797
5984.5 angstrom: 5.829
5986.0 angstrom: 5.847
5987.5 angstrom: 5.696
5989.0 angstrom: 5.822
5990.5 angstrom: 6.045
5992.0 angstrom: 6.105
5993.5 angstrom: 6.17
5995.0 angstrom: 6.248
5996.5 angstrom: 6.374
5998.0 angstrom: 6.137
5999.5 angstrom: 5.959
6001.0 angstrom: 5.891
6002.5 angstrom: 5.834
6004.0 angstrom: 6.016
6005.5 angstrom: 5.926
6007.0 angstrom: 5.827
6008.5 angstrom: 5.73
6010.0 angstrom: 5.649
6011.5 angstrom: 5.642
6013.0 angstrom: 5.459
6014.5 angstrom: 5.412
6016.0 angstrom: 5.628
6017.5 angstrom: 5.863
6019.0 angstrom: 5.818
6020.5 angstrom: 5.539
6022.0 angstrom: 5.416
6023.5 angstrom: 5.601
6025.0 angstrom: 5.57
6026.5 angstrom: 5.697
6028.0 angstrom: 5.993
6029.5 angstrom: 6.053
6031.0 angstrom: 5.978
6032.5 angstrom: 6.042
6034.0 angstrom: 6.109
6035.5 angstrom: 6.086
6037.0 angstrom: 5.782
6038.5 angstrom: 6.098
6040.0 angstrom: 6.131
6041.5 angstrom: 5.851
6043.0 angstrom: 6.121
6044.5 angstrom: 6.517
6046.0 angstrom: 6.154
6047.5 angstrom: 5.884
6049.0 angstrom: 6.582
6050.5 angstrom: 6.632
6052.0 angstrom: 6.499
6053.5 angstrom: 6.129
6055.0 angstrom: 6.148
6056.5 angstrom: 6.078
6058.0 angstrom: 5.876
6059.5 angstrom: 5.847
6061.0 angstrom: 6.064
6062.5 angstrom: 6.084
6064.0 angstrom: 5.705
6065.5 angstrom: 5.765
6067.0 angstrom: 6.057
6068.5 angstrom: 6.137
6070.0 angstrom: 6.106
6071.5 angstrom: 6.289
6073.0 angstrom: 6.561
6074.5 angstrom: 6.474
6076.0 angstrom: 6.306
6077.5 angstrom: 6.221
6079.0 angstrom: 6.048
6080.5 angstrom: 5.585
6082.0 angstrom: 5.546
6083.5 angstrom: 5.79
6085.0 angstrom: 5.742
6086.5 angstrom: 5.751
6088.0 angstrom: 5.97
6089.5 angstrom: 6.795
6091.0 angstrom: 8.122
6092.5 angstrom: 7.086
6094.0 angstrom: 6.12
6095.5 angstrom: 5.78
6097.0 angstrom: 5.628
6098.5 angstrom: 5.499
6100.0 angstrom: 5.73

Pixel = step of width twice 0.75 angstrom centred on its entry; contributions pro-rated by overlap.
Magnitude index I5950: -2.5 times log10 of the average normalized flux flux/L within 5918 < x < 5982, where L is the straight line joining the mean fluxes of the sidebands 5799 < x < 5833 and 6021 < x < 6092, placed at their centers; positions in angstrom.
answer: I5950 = 0.04 mag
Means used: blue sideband 6.35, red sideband 6.09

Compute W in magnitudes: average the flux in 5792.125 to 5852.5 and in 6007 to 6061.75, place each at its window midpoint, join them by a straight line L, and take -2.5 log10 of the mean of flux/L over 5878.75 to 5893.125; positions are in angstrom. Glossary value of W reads 0.14 mag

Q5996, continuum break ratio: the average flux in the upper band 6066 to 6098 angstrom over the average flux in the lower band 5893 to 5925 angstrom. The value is 1.08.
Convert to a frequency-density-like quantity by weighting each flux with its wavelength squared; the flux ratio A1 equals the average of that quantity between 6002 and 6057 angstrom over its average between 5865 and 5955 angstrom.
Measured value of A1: 1.07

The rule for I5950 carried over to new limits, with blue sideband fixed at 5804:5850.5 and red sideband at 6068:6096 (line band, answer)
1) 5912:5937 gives 0.10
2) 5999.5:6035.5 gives 0.09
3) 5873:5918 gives 0.12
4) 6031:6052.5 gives 0.02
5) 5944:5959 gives 0.07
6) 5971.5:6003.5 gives 0.05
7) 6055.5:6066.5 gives 0.06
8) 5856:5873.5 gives 0.07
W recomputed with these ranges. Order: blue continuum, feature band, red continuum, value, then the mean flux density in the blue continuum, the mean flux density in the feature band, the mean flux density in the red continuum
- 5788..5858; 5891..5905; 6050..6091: 0.134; 6.26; 5.49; 6.12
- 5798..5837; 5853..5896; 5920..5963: 0.073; 6.34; 5.75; 5.92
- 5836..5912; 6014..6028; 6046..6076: 0.085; 5.88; 5.64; 6.16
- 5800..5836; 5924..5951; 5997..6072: 0.037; 6.37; 5.93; 5.95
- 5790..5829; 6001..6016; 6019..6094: 0.075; 6.31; 5.73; 6.09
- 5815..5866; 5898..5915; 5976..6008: 0.052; 6.22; 5.84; 6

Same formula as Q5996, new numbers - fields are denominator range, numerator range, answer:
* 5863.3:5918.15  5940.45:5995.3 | 1.05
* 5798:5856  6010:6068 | 0.94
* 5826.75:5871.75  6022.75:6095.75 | 1.00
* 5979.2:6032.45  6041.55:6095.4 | 1.06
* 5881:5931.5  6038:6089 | 1.07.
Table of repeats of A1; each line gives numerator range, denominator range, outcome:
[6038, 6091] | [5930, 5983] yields 1.06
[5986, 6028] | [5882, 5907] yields 1.10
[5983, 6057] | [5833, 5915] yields 1.06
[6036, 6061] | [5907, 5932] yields 1.09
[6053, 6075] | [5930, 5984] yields 1.05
